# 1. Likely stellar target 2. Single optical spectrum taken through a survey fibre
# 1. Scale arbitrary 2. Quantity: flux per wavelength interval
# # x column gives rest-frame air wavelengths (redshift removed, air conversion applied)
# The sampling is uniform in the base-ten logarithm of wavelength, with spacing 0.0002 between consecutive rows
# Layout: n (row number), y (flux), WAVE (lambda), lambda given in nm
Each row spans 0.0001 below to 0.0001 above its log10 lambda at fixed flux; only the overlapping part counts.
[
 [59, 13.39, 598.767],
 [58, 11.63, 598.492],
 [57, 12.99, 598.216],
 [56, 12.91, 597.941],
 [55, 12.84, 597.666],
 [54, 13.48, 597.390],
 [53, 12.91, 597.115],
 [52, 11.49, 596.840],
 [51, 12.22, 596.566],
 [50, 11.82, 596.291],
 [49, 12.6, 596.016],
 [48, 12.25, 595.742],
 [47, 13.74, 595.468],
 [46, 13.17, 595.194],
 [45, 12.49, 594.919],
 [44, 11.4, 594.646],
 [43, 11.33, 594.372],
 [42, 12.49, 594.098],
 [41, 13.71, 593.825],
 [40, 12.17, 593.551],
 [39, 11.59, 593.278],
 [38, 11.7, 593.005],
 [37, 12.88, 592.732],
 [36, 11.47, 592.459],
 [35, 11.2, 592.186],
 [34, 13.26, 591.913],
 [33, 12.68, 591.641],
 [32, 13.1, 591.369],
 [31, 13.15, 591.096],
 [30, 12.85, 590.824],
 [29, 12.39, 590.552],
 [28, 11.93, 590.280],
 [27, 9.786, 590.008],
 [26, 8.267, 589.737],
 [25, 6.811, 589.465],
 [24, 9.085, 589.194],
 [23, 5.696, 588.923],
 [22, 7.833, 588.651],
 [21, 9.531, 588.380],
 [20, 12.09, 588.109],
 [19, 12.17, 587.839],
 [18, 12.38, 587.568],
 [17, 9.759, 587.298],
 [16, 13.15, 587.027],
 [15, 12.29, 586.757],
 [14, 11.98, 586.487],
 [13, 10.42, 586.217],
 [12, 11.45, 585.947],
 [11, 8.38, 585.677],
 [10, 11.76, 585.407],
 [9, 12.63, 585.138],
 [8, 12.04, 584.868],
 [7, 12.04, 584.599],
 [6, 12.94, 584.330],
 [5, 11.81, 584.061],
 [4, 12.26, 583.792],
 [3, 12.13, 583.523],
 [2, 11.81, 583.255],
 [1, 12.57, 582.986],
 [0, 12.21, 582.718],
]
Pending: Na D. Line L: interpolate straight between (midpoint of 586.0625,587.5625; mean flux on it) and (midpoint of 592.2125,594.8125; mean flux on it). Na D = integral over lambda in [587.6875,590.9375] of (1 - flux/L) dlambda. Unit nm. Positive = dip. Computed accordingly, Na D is 0.53 nm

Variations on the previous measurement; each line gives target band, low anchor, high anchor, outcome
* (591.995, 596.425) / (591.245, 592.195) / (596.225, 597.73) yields 0.12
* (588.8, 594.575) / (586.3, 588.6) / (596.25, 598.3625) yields 0.32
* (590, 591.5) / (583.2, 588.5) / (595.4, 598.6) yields -0.04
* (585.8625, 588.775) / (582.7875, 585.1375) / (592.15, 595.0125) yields 0.23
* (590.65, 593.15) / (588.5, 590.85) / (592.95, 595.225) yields -0.41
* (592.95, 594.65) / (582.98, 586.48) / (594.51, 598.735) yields 0.03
